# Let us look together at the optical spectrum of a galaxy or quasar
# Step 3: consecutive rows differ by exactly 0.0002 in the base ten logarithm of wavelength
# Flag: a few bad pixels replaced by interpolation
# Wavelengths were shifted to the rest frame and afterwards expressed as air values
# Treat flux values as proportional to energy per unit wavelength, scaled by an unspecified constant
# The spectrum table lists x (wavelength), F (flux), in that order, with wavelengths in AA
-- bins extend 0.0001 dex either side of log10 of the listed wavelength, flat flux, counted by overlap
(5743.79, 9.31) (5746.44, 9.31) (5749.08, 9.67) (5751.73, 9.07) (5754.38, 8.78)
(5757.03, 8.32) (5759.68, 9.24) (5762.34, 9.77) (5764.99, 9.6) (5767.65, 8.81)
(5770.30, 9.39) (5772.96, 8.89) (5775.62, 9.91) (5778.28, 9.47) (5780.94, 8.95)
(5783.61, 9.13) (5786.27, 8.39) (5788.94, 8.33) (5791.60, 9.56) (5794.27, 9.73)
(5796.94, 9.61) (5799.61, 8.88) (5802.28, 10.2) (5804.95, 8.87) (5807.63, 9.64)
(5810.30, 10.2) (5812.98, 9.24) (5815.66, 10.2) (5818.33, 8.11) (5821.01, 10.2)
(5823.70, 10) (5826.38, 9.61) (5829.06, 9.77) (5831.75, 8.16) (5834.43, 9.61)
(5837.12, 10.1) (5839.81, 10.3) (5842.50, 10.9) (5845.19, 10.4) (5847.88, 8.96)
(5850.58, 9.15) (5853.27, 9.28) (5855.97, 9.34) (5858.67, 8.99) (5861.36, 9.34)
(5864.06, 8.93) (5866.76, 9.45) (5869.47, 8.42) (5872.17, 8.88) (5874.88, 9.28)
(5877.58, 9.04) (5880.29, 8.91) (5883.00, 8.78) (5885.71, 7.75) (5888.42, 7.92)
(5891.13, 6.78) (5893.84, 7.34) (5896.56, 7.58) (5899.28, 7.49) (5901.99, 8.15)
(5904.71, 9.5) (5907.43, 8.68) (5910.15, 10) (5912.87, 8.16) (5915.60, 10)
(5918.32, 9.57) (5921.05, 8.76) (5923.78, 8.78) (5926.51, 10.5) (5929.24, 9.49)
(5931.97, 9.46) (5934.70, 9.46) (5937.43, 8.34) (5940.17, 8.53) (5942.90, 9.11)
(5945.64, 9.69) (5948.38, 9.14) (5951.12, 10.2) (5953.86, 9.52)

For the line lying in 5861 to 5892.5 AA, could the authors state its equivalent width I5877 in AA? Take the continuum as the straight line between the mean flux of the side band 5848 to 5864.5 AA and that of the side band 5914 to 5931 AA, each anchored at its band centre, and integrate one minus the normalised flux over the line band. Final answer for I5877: 2.3 AA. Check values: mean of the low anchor 9.17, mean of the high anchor 9.49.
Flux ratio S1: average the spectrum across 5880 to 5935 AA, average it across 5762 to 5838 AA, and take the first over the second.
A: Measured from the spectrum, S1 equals 0.93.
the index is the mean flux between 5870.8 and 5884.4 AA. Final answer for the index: 8.97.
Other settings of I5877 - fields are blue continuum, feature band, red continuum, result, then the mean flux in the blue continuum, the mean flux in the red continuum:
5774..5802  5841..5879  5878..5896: -4.61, 9.23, 7.96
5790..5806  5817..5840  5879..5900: -1.51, 9.47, 7.82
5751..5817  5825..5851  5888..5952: -1.70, 9.29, 8.87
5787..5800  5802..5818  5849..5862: -0.67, 9.21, 9.21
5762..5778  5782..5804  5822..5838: 0.52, 9.38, 9.54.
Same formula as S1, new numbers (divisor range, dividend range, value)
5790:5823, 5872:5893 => 0.88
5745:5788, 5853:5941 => 0.96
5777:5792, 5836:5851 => 1.12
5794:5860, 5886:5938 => 0.91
